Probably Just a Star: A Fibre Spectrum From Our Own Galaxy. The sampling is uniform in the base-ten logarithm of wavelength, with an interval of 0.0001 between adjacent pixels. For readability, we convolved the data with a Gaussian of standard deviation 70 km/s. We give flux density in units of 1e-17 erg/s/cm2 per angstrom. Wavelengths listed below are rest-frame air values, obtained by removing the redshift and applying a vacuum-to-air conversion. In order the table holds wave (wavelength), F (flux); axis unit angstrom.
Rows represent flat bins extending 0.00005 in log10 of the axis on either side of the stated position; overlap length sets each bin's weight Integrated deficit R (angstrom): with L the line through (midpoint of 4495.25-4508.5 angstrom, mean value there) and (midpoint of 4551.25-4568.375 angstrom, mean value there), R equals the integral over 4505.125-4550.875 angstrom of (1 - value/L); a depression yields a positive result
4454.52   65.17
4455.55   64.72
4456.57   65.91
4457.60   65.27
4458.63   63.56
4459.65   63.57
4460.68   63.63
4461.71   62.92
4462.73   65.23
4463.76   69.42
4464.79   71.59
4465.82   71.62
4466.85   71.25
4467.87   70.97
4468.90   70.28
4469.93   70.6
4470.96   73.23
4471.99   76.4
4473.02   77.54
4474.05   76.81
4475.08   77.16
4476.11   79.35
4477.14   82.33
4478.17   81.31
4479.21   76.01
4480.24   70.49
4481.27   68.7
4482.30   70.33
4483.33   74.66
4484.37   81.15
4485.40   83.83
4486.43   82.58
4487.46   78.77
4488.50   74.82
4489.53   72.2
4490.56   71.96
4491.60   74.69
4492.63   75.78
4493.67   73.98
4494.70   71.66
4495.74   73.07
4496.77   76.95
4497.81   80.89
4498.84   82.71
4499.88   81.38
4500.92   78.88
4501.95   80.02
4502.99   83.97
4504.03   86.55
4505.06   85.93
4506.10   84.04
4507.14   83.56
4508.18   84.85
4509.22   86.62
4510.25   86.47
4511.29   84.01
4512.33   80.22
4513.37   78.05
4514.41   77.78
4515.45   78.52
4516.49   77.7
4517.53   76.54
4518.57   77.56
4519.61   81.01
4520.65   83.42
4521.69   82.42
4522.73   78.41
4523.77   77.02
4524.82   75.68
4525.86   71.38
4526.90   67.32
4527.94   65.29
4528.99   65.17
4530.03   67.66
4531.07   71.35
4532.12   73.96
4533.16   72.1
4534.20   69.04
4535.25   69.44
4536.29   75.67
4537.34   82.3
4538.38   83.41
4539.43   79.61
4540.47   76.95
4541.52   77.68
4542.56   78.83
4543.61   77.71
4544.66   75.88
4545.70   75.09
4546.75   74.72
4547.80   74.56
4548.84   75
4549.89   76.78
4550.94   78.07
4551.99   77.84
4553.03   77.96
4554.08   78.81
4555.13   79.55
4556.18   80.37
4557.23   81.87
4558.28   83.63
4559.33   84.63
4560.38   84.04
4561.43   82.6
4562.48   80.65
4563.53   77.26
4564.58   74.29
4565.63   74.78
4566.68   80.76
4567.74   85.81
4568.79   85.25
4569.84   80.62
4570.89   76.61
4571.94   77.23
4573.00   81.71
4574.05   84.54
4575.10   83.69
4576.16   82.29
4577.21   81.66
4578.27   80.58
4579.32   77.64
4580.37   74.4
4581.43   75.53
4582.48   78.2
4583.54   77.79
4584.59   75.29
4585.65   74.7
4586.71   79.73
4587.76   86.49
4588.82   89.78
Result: 2.3 angstrom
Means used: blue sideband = 81.7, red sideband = 80.3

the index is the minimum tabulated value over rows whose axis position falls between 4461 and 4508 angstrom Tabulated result 62.92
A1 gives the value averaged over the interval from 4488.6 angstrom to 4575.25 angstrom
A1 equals 78.2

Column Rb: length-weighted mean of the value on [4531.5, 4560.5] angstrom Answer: 77.6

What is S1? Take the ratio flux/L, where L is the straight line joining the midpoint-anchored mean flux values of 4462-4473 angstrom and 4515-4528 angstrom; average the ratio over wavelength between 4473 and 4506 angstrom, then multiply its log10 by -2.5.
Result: -0.06 mag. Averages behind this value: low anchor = 71.2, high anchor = 76.7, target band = 77.8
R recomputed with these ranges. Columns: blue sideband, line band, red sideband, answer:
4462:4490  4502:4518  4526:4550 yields -1.70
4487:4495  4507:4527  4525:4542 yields -1.65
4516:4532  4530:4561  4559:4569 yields 0.23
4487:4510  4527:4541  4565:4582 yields 1.17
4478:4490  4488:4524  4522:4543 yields -2.13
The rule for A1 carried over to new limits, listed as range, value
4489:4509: 79.2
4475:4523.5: 79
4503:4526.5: 80.8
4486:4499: 76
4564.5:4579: 80.8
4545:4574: 79.4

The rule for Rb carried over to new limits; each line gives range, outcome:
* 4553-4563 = 81.5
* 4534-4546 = 77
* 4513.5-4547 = 75.6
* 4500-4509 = 83.4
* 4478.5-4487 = 76.1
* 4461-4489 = 74.3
